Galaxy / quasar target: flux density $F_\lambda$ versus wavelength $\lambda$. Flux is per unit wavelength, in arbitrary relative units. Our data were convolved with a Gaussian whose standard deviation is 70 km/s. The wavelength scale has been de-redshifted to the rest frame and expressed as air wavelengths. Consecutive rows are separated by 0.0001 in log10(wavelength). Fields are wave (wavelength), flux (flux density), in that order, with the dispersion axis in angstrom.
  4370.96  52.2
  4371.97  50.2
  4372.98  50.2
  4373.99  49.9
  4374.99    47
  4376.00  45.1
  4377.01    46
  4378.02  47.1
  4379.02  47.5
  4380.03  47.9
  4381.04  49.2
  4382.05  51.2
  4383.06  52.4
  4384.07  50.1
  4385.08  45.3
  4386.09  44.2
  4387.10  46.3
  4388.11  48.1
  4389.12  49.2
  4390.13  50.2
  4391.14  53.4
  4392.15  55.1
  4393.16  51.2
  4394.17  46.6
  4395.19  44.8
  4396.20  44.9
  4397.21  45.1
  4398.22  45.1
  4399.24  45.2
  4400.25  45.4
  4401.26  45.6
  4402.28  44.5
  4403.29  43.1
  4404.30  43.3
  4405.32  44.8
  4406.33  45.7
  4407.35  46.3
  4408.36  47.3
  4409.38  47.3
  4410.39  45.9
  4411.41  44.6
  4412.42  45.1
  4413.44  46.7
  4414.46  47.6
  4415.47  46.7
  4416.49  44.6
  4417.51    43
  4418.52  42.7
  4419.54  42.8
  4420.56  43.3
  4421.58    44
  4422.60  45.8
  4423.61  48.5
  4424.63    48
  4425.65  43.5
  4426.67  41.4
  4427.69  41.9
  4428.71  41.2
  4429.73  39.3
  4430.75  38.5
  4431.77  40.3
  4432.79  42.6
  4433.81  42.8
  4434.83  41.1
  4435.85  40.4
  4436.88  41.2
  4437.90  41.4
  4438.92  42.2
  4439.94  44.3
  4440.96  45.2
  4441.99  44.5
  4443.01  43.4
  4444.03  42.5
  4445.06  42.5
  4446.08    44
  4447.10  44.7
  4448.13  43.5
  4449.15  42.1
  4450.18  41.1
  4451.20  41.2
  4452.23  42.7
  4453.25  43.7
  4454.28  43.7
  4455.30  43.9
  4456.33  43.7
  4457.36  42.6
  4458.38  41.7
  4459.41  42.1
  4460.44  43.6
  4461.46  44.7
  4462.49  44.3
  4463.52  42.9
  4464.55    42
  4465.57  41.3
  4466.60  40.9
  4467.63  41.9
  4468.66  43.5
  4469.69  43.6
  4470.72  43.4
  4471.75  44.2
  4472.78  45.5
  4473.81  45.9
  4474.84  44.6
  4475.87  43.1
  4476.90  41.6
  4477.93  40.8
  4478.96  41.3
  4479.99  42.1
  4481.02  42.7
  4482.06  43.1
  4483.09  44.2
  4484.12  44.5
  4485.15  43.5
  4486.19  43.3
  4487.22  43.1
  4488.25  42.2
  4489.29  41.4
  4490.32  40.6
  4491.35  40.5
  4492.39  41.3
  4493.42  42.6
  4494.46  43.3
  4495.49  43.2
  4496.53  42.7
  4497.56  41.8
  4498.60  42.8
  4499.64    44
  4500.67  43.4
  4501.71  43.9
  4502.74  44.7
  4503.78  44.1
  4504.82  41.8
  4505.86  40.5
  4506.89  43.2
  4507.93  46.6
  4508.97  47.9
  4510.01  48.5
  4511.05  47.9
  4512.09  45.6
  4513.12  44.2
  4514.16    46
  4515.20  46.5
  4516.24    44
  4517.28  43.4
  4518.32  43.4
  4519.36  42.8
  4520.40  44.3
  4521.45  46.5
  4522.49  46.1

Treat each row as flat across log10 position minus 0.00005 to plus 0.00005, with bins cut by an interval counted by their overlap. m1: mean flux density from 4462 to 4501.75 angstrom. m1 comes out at 42.8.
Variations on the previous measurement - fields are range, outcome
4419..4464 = 42.9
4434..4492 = 42.8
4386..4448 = 44.8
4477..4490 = 42.6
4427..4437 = 40.9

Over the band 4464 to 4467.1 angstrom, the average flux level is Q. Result 41.5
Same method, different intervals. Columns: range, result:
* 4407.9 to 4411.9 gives 46.2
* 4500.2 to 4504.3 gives 44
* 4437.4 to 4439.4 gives 41.8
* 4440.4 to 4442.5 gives 44.8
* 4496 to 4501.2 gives 42.9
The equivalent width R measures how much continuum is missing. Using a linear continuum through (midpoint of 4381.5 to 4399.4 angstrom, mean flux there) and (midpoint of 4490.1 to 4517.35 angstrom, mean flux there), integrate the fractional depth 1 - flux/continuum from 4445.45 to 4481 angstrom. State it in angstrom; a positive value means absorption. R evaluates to 2.0 angstrom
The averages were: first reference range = 48.3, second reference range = 43.9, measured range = 43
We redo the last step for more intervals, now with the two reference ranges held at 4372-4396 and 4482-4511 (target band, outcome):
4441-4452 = 0.6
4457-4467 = 0.5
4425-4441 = 1.6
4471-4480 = 0.2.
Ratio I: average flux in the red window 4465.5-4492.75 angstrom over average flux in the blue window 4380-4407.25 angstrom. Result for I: 0.9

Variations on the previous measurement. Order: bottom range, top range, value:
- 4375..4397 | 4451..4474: 0.89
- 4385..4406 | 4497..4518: 0.95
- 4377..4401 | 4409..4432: 0.92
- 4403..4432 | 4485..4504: 0.96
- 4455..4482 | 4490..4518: 1.02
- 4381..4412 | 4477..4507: 0.90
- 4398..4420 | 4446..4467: 0.95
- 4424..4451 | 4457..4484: 1.01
